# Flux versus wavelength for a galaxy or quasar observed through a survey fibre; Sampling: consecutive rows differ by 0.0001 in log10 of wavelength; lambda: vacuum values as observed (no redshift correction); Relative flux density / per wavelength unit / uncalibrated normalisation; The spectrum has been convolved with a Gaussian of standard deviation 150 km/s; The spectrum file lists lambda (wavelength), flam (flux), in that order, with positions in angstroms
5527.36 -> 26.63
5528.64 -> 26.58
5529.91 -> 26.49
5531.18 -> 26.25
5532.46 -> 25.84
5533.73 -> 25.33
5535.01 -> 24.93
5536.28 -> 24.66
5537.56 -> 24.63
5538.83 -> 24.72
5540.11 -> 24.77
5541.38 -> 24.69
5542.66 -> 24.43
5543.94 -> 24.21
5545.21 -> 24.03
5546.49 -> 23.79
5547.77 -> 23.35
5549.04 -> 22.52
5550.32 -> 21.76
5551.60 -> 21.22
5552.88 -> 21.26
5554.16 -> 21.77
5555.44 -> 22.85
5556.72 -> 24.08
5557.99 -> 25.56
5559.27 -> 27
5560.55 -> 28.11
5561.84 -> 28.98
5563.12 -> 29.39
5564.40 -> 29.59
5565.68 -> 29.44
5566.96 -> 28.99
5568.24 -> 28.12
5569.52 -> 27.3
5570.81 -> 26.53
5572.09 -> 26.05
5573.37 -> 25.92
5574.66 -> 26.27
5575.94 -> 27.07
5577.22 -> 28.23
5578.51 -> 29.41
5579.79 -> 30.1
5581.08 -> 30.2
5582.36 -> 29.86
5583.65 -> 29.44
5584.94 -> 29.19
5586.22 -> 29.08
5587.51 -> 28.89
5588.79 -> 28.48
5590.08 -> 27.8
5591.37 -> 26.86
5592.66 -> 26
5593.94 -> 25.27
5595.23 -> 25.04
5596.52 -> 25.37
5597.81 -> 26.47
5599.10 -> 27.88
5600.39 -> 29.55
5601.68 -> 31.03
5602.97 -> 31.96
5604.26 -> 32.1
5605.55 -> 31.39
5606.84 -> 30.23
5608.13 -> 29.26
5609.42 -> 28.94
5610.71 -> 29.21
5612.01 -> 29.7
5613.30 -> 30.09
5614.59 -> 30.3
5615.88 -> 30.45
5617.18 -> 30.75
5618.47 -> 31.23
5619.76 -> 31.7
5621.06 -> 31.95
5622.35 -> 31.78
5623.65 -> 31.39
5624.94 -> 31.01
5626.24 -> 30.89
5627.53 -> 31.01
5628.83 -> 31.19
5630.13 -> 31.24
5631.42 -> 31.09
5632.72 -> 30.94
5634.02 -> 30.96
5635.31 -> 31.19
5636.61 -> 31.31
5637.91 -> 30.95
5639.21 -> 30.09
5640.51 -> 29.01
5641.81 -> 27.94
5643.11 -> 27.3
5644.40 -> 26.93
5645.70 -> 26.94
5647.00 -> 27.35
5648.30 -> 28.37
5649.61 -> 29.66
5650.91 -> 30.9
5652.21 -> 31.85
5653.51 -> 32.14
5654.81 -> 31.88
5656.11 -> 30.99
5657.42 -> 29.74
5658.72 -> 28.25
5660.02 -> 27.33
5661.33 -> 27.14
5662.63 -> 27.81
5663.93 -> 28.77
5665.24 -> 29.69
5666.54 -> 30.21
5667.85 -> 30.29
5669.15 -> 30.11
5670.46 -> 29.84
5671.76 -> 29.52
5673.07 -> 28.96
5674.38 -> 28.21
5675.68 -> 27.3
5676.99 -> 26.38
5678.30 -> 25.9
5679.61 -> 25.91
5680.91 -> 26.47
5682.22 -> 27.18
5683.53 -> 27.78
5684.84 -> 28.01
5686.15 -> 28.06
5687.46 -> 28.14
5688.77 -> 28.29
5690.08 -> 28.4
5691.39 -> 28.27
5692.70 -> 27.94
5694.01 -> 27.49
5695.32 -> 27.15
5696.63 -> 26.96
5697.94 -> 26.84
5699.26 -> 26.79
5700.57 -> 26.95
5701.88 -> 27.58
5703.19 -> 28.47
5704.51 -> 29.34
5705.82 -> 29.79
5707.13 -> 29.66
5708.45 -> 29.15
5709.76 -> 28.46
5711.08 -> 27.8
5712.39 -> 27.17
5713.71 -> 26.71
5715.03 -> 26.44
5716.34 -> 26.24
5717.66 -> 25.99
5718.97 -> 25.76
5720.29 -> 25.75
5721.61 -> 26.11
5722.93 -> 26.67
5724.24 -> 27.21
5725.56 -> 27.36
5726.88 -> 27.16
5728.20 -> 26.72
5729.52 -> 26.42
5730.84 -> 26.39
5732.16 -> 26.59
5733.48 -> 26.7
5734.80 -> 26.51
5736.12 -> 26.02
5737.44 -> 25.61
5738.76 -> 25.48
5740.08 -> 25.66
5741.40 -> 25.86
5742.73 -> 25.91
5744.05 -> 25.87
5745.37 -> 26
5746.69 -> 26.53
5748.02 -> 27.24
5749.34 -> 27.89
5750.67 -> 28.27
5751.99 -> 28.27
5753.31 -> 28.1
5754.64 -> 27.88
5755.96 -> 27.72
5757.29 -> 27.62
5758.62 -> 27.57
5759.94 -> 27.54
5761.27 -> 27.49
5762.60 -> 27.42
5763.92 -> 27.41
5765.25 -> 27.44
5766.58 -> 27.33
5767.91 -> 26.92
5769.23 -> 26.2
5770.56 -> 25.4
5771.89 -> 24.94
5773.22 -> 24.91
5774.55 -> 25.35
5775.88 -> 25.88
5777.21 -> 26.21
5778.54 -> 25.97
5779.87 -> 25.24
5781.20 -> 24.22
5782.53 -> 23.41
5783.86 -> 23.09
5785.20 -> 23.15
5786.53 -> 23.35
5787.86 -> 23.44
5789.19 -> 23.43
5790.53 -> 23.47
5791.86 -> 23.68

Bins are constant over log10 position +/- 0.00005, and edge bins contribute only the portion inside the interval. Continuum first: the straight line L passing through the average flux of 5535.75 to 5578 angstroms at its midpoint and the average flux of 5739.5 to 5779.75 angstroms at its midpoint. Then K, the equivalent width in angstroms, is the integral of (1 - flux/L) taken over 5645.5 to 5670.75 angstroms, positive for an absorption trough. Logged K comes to -3.3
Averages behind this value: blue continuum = 25.5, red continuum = 26.7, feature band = 29.5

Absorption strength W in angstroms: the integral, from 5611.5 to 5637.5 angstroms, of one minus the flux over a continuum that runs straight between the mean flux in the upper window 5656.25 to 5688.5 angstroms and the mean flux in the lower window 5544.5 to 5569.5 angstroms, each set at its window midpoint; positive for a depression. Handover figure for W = -3.8 angstroms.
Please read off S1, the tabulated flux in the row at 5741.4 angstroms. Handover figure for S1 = 25.86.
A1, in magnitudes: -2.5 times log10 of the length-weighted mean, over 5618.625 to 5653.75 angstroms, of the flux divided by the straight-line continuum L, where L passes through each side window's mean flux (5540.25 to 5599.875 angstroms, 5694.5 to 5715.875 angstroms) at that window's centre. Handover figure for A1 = -0.12 mag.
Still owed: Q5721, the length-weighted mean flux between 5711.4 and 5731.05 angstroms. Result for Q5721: 26.6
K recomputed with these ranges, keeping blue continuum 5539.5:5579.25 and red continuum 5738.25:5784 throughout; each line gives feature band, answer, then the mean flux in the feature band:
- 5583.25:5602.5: -1.4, 27.8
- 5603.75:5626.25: -4.1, 30.7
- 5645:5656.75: -1.8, 30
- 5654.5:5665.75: -1.2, 29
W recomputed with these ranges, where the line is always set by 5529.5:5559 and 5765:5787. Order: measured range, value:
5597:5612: -3.32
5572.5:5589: -2.96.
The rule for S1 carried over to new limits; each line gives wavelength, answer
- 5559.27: 27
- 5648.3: 28.37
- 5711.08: 27.8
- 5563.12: 29.39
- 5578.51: 29.41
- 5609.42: 28.94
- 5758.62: 27.57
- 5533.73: 25.33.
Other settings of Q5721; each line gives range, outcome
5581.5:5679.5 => 29.4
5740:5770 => 27.2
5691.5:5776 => 27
